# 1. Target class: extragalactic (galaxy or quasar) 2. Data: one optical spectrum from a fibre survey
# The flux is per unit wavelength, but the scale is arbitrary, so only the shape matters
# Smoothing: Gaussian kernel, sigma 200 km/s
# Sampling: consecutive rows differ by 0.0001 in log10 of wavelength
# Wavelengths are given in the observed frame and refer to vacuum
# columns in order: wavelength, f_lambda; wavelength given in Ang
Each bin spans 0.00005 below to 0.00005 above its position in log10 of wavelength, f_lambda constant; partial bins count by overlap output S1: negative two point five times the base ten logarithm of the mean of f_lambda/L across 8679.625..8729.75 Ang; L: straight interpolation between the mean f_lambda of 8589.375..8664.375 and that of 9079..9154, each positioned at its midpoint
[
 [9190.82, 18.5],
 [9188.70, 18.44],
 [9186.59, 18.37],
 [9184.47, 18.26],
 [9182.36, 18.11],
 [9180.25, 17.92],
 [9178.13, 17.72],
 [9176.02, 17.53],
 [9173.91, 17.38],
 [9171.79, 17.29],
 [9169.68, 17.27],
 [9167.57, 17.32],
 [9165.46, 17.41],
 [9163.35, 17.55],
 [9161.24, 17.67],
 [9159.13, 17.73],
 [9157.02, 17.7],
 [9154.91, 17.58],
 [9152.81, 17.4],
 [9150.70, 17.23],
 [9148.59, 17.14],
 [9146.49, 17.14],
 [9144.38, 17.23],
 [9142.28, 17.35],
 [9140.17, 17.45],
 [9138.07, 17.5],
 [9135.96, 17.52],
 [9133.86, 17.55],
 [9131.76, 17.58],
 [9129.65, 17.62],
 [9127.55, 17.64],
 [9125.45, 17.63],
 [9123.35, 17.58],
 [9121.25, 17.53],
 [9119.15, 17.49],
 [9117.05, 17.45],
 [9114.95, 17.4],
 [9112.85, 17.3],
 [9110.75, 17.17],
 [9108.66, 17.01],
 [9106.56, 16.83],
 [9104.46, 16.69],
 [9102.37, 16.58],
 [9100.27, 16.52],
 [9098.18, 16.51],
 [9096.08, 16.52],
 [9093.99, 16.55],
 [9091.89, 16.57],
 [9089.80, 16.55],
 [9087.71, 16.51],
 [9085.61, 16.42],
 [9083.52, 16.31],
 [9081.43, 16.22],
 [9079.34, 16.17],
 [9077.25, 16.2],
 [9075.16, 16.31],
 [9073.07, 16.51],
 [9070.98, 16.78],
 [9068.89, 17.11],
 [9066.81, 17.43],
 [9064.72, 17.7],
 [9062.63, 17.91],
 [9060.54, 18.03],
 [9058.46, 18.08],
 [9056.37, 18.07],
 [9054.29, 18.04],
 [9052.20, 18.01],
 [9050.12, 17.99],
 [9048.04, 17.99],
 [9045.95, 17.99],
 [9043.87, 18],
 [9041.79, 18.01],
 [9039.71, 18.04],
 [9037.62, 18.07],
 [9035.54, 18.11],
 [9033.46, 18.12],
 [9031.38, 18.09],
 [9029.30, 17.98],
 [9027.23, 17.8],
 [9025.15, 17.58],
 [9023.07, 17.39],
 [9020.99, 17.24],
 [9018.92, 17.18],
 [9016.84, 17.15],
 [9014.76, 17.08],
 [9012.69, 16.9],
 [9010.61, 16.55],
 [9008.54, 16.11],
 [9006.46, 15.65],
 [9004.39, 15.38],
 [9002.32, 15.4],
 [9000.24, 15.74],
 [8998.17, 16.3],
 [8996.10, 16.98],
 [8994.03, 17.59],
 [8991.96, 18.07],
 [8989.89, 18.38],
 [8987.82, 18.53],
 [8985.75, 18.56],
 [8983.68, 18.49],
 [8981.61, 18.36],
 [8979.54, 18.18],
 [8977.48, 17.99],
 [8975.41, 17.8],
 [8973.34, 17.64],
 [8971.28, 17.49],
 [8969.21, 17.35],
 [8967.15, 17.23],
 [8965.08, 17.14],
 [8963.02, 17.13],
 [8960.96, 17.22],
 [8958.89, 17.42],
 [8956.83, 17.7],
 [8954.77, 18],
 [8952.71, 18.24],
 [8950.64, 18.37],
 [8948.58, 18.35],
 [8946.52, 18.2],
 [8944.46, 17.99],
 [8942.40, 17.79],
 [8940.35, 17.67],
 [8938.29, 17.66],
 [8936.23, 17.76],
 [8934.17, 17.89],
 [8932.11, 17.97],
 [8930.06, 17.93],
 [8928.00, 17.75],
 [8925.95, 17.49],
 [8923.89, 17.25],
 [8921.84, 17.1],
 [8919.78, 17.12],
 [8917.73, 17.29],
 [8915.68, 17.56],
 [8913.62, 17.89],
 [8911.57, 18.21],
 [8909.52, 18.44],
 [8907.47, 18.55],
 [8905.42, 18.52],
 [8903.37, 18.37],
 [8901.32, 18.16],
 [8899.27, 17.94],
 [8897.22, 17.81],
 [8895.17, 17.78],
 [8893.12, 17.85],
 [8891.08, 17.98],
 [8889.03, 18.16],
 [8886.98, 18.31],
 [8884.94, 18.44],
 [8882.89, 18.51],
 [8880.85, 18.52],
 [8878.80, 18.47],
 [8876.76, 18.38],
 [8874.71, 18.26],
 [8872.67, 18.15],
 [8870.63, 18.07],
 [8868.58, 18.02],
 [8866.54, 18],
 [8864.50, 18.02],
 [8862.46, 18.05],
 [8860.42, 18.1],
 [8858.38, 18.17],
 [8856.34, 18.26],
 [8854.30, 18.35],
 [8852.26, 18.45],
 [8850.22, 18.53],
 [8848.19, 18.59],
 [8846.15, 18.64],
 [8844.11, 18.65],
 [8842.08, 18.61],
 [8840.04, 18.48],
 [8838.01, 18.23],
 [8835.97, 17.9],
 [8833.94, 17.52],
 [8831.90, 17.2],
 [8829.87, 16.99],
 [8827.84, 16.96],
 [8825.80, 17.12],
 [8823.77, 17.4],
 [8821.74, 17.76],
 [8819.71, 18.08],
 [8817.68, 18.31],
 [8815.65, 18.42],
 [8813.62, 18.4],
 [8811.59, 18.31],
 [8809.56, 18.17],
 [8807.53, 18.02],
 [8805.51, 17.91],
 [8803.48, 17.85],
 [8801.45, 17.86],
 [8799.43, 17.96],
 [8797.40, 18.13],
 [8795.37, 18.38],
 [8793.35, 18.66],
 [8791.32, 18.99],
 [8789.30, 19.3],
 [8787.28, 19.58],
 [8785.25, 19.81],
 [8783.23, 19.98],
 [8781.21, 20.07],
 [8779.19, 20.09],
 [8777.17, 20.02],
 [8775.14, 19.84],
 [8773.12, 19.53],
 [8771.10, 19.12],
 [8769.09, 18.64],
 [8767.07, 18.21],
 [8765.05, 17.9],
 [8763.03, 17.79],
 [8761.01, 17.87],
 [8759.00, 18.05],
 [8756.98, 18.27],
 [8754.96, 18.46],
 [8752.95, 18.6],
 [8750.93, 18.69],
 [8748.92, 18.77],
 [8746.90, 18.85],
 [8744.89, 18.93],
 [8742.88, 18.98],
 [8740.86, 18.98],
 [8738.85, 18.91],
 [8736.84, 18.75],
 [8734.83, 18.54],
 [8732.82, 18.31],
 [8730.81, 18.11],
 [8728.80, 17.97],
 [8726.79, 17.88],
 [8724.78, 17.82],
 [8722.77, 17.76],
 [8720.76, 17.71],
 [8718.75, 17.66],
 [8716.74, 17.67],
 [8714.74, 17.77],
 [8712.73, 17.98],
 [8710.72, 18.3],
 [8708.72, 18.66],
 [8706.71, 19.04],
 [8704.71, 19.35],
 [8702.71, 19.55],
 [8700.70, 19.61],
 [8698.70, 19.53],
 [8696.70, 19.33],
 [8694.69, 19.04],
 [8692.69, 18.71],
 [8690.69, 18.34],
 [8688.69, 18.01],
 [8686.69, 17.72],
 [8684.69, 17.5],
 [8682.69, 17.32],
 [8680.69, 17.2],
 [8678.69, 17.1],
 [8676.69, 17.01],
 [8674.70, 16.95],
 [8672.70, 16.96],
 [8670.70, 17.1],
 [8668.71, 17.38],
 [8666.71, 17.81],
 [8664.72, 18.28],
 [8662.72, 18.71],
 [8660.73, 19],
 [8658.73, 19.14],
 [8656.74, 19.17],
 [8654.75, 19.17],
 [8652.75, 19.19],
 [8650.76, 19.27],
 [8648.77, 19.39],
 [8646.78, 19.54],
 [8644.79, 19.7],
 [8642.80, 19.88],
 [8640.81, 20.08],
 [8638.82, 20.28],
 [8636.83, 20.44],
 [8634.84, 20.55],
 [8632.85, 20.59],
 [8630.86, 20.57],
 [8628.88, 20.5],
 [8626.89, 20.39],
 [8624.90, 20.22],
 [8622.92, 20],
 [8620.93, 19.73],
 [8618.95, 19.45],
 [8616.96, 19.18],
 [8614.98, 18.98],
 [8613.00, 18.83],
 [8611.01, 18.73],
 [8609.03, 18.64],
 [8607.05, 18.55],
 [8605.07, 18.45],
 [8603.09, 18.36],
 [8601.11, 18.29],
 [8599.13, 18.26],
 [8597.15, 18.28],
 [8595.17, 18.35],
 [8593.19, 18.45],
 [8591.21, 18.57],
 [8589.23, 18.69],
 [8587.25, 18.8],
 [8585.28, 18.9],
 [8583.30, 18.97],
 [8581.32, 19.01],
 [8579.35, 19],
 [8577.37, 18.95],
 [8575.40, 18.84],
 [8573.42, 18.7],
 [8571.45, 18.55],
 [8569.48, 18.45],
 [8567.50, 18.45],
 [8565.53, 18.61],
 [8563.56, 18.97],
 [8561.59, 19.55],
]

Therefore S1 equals 0.04 mag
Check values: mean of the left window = 19.3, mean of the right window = 17.1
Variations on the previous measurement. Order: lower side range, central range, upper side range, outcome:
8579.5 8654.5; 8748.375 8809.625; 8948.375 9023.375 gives -0.017 mag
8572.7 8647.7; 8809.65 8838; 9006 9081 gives 0.037 mag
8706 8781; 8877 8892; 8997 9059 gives -0.025 mag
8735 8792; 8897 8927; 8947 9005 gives 0.008 mag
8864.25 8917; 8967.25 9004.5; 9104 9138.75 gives 0.021 mag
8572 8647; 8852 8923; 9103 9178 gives 0.012 mag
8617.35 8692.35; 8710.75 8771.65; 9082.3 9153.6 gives 0.016 mag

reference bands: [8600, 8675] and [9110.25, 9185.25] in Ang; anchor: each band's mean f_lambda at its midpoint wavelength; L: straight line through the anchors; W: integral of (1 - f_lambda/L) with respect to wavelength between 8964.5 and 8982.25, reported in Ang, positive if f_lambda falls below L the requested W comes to 0.4 Ang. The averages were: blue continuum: 19.2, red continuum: 17.5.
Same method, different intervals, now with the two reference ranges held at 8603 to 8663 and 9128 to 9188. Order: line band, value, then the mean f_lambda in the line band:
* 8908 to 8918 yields 0.3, 18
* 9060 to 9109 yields 3.0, 16.7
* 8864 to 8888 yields 0.5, 18.3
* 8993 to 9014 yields 2.2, 16.3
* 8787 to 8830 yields 1.7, 18.1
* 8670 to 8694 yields 2.3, 17.5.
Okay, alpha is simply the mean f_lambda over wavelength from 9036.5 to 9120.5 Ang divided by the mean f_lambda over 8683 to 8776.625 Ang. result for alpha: 0.93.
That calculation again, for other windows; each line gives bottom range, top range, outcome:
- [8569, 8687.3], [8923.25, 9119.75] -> 0.92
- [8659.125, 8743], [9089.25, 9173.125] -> 0.95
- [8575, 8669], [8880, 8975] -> 0.93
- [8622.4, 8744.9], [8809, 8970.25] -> 0.96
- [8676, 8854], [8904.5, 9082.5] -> 0.95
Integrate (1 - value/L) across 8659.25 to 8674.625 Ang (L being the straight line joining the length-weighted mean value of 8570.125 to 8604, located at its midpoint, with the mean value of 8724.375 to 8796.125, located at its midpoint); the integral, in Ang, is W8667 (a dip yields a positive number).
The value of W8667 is 0.7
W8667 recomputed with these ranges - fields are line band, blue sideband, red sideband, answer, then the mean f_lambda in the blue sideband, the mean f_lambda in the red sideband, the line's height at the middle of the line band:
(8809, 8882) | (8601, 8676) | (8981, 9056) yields 0.5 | 19.1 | 17.5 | 18.2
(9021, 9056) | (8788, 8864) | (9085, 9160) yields -1.0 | 18.1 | 17.2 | 17.4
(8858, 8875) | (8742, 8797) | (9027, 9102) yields 0.3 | 18.9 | 17.3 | 18.4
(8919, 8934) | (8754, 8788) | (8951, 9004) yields 0.3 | 19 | 17.5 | 17.9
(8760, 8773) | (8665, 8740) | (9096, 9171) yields -0.2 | 18.1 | 17.3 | 18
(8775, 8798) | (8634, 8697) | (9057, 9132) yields -1.6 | 18.6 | 17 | 18.1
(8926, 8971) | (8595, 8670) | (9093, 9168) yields 0.7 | 19.2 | 17.3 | 18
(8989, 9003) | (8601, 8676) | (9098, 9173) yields 0.7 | 19.1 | 17.3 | 17.8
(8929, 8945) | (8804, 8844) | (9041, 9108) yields -0.3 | 17.9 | 17.1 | 17.5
